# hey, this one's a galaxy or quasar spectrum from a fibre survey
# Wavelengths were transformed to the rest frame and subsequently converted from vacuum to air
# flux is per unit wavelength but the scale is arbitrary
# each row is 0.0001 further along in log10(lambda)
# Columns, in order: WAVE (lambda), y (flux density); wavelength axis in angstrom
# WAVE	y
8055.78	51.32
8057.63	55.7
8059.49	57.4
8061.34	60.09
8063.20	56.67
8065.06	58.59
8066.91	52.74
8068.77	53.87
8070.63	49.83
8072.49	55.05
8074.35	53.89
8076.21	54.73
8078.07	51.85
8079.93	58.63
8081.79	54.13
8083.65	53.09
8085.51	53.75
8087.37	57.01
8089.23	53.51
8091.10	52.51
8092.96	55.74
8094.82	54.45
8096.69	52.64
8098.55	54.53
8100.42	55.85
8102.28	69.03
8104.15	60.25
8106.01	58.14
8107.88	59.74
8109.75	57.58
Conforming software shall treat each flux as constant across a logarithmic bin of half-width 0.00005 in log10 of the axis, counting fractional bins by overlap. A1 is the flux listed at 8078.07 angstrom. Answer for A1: 51.85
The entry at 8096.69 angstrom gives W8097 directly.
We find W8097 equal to 52.64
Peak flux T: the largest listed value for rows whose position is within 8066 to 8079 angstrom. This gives 55.05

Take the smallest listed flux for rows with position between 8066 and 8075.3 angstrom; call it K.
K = 49.83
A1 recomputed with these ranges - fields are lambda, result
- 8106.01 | 58.14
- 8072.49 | 55.05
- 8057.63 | 55.7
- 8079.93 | 58.63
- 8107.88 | 59.74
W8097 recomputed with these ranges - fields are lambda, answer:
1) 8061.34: 60.09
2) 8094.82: 54.45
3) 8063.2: 56.67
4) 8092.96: 55.74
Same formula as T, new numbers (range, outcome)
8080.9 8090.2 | 57.01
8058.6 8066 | 60.09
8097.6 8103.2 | 69.03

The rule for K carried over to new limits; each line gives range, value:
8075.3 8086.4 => 51.85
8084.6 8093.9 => 52.51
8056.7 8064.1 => 55.7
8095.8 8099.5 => 52.64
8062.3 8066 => 56.67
